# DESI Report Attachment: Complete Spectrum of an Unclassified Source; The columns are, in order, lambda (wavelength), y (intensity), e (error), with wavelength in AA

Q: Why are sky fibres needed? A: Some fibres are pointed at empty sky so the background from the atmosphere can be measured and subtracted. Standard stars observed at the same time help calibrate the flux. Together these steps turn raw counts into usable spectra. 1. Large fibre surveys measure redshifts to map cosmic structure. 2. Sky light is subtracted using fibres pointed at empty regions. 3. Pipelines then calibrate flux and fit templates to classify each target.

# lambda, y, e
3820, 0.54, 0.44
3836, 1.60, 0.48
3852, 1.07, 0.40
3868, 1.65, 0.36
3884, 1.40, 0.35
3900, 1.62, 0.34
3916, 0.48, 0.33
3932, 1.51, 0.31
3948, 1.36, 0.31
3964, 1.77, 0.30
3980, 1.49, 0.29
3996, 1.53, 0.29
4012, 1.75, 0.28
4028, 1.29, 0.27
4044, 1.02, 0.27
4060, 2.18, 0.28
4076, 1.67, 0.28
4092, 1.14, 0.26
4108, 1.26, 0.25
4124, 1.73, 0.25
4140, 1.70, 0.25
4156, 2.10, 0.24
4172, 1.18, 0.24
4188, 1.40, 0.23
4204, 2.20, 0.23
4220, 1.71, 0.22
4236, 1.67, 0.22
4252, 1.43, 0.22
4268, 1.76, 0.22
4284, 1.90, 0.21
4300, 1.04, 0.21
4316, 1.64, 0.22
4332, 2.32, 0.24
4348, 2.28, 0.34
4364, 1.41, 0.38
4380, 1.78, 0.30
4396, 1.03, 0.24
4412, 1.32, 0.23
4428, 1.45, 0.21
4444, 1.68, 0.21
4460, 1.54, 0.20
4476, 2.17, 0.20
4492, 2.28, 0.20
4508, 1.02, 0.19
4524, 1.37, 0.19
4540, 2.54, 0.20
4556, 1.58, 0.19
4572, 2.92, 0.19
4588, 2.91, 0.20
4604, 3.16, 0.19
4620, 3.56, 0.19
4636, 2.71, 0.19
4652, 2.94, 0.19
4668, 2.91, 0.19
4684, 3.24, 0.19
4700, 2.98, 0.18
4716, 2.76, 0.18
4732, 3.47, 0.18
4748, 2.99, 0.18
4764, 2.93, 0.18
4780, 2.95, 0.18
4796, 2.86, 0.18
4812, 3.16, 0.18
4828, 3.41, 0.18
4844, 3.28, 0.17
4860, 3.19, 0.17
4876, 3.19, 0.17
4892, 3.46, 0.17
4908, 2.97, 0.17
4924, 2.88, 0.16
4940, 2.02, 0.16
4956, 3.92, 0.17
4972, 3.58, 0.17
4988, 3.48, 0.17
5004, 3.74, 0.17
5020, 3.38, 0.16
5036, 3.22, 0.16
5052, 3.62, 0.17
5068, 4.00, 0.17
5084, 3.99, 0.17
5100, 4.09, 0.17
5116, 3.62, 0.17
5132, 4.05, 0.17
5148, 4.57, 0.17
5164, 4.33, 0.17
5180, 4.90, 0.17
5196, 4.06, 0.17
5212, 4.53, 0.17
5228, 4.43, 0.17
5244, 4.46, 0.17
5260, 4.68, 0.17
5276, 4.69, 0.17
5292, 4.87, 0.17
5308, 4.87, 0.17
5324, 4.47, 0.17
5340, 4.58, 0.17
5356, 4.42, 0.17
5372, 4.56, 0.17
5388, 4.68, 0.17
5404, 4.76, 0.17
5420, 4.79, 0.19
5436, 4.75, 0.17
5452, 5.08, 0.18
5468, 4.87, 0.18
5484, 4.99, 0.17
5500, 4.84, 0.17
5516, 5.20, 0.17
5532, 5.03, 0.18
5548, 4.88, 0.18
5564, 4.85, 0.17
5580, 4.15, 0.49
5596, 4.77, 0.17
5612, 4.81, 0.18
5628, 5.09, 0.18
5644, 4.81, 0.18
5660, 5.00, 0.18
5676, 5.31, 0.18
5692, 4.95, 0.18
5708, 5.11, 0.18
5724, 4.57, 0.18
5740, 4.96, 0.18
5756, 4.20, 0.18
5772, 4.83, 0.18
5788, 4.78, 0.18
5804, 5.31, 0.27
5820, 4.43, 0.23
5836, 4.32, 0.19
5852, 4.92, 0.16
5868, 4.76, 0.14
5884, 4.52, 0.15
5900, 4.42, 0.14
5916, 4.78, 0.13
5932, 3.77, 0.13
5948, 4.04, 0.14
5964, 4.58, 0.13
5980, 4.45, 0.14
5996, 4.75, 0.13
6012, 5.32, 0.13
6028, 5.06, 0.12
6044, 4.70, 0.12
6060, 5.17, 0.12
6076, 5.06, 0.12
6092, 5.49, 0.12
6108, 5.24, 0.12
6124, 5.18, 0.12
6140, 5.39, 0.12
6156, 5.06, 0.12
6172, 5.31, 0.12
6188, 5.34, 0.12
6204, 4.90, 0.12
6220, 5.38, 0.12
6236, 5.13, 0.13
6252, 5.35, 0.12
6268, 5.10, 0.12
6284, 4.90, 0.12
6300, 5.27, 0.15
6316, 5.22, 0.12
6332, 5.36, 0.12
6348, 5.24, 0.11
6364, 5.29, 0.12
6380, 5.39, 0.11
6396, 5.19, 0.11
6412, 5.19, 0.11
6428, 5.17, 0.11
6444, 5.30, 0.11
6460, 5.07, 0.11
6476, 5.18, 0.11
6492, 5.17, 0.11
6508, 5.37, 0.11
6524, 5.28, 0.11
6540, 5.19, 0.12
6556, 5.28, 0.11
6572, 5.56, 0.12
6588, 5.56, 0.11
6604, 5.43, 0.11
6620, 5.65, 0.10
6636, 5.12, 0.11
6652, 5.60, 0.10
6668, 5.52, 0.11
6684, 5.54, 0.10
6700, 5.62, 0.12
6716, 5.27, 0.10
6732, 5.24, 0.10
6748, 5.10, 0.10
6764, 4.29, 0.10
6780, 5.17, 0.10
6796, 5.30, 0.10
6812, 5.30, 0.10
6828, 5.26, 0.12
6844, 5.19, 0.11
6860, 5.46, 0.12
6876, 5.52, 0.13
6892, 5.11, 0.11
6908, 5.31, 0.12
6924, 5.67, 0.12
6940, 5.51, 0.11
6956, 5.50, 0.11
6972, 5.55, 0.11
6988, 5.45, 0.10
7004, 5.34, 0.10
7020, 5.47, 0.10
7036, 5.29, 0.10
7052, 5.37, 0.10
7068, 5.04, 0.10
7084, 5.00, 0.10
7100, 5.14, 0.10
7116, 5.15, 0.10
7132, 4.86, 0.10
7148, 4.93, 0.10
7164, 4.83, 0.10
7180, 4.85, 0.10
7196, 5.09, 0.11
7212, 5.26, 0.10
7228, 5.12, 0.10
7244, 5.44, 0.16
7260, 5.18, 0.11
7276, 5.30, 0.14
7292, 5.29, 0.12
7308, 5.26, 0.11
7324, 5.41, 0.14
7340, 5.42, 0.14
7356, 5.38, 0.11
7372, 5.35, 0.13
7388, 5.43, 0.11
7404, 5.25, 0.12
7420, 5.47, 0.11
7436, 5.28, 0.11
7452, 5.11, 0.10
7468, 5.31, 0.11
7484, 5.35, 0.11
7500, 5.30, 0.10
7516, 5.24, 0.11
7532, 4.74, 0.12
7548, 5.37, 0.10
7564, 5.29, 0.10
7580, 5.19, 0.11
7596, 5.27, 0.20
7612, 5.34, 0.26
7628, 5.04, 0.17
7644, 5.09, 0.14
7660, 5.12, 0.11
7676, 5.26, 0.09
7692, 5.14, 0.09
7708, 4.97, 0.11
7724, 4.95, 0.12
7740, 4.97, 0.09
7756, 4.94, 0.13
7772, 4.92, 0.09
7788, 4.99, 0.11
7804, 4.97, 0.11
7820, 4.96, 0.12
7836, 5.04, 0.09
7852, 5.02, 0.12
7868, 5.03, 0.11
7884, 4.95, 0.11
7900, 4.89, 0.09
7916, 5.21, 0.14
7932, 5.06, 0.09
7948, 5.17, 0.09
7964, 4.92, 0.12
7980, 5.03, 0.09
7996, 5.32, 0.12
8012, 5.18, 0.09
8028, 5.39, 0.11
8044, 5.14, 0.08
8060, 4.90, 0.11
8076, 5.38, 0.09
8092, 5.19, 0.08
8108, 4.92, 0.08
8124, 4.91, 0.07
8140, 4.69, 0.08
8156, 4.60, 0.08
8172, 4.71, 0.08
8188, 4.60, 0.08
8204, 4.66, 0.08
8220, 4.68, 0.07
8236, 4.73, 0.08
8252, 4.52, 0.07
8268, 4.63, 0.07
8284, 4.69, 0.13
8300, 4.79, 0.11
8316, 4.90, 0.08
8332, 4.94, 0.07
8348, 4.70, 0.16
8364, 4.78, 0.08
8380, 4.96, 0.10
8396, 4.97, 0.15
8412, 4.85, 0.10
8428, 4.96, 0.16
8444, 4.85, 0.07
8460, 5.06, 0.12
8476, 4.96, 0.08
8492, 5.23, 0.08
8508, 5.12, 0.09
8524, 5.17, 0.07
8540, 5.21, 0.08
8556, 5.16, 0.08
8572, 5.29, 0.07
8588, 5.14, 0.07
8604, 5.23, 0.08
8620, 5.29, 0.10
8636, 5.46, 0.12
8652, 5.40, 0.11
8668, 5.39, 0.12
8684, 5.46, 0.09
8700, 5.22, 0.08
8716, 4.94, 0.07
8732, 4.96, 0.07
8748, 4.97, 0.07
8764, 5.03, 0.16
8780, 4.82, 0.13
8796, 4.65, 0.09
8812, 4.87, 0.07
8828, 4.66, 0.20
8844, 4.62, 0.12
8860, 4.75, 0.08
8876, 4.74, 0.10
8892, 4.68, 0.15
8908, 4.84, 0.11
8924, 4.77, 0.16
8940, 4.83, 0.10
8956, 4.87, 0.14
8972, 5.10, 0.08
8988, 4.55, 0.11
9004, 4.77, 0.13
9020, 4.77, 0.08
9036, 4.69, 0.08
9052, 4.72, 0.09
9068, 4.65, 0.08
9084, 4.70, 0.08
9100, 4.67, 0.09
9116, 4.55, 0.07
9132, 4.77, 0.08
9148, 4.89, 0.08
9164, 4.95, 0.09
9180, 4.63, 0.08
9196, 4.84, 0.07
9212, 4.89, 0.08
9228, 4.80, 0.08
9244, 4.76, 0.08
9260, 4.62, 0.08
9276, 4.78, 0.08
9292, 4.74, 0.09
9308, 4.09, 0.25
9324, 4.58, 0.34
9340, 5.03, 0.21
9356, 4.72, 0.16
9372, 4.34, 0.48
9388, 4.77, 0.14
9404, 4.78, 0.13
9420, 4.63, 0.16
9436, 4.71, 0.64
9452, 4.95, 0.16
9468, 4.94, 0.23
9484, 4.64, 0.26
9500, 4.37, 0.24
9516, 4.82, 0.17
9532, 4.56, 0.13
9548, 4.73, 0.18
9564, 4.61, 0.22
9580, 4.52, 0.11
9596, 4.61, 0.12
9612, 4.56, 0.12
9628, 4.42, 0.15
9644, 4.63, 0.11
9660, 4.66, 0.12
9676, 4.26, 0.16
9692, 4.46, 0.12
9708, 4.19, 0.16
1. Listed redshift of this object 0.147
